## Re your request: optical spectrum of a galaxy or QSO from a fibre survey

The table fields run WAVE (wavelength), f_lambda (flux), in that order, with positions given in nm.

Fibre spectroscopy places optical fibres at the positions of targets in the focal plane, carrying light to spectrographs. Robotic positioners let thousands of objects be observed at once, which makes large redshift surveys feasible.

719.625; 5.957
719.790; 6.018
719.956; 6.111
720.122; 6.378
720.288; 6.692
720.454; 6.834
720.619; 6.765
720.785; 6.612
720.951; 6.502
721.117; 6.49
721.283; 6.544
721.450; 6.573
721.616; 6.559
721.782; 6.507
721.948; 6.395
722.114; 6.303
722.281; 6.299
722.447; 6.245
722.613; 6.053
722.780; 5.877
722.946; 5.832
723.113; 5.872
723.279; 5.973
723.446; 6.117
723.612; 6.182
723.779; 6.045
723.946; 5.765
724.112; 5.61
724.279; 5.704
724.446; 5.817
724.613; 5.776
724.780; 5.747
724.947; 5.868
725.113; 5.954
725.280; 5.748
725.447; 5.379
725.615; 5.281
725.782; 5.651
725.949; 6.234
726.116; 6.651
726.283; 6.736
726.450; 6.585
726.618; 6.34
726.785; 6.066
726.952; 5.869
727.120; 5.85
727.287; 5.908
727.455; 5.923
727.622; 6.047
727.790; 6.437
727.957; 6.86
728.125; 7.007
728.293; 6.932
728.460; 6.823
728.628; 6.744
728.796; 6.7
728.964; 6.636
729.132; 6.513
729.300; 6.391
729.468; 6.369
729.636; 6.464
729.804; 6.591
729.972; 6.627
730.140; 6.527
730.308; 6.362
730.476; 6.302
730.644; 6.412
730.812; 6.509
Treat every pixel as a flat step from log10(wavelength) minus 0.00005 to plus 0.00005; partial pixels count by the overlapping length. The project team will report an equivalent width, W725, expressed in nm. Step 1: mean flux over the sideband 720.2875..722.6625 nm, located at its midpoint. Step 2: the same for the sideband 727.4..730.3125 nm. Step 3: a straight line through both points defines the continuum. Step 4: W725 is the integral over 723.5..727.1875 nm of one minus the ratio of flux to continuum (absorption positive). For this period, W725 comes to 0.328 nm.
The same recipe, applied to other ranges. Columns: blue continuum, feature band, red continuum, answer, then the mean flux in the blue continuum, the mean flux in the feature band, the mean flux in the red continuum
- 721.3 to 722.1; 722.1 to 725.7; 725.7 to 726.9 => 0.300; 6.49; 5.87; 6.32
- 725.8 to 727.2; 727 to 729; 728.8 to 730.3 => -0.026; 6.26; 6.47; 6.52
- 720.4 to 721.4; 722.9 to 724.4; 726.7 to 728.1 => 0.122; 6.62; 5.9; 6.16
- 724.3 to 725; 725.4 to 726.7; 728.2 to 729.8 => -0.015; 5.79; 6.12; 6.62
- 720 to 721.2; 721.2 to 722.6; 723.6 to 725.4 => -0.016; 6.6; 6.41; 5.82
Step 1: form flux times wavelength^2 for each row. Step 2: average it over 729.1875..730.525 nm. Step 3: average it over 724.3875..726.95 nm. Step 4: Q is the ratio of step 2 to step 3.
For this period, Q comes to 1.09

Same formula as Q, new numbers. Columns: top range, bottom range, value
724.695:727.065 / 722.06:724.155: 1.01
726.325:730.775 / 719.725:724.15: 1.05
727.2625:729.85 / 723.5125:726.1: 1.14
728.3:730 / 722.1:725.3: 1.13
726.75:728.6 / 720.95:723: 1.02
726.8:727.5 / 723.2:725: 1.01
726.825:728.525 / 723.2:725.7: 1.11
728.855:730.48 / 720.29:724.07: 1.05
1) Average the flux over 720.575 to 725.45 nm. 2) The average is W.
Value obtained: 6.11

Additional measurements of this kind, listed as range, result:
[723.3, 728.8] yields 6.12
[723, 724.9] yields 5.87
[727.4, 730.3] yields 6.57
